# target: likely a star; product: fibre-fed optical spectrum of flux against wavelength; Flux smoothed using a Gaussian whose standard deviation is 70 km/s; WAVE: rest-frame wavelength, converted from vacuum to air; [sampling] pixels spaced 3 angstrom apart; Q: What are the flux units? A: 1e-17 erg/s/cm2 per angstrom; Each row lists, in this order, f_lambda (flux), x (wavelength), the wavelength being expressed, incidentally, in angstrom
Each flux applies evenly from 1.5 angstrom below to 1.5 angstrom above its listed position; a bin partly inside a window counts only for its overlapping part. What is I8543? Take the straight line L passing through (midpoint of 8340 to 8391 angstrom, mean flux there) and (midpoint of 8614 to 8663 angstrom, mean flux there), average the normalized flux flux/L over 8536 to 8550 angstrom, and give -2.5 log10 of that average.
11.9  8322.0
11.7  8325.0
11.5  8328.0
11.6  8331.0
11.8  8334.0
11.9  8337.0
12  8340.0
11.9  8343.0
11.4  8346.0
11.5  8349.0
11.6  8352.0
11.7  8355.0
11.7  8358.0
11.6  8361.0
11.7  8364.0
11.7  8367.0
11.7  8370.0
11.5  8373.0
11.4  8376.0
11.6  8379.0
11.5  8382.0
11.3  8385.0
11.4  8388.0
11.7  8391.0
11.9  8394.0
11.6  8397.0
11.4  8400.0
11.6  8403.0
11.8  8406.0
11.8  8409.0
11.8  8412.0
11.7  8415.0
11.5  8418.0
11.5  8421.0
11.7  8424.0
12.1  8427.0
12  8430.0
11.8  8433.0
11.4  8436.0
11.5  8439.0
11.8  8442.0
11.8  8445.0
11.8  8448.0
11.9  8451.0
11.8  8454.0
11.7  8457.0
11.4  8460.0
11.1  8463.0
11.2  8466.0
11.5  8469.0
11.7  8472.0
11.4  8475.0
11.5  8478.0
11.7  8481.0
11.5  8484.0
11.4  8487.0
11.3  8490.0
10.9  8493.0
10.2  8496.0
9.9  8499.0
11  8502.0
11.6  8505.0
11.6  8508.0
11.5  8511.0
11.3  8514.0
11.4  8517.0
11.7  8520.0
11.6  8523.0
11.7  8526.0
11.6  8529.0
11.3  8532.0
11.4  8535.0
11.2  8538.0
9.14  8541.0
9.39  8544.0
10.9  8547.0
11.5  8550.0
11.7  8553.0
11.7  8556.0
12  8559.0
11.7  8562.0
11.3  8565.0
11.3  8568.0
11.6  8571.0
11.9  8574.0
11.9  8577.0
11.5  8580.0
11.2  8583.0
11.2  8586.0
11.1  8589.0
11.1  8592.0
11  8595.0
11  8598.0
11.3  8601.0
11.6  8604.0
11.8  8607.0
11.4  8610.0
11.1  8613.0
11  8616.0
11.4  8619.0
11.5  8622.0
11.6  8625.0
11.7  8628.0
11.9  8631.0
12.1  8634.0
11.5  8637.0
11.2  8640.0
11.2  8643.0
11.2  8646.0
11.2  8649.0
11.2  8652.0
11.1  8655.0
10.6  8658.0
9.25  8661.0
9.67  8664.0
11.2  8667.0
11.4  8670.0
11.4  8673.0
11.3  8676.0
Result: 0.10 mag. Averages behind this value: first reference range 11.6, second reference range 11.2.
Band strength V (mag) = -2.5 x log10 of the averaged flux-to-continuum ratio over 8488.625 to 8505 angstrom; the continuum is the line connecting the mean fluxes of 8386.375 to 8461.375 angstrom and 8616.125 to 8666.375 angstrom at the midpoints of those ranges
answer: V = 0.075 mag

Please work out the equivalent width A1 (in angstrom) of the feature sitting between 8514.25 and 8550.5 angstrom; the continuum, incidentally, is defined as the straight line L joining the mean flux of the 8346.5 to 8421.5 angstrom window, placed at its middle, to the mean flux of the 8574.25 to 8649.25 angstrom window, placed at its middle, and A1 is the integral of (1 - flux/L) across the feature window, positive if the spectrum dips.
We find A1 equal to 1.3 angstrom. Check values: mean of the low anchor 11.6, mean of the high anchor 11.4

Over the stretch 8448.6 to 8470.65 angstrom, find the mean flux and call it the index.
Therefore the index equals 11.5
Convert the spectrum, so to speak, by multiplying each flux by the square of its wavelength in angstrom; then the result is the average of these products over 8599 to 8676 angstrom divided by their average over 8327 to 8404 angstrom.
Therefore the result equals 1.03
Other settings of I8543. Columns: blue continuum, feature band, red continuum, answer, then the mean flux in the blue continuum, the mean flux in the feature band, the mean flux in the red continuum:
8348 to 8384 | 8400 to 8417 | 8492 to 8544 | -0.02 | 11.6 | 11.7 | 11.1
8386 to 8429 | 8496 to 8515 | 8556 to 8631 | 0.05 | 11.7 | 11.1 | 11.4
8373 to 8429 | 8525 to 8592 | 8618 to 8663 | 0.01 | 11.6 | 11.3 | 11.2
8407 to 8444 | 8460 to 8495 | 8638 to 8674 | 0.02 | 11.7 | 11.4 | 10.9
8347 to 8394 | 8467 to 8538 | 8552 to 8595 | 0.02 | 11.6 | 11.3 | 11.5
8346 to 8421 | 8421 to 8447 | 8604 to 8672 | -0.02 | 11.6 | 11.7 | 11.2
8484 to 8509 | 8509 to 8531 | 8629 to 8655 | -0.04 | 11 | 11.5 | 11.4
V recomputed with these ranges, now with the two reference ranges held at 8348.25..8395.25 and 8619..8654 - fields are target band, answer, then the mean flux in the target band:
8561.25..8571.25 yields 0.006 mag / 11.4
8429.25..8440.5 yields -0.008 mag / 11.7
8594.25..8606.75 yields 0.018 mag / 11.3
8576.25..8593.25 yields 0.018 mag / 11.3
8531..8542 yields 0.069 mag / 10.8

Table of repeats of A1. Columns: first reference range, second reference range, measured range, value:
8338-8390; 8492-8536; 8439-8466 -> -0.6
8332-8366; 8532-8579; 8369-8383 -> 0.1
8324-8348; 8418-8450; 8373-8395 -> 0.4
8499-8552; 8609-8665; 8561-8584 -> -0.8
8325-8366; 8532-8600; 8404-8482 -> -1.2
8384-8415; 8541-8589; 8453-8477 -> 0.1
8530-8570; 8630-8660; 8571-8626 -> -0.8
